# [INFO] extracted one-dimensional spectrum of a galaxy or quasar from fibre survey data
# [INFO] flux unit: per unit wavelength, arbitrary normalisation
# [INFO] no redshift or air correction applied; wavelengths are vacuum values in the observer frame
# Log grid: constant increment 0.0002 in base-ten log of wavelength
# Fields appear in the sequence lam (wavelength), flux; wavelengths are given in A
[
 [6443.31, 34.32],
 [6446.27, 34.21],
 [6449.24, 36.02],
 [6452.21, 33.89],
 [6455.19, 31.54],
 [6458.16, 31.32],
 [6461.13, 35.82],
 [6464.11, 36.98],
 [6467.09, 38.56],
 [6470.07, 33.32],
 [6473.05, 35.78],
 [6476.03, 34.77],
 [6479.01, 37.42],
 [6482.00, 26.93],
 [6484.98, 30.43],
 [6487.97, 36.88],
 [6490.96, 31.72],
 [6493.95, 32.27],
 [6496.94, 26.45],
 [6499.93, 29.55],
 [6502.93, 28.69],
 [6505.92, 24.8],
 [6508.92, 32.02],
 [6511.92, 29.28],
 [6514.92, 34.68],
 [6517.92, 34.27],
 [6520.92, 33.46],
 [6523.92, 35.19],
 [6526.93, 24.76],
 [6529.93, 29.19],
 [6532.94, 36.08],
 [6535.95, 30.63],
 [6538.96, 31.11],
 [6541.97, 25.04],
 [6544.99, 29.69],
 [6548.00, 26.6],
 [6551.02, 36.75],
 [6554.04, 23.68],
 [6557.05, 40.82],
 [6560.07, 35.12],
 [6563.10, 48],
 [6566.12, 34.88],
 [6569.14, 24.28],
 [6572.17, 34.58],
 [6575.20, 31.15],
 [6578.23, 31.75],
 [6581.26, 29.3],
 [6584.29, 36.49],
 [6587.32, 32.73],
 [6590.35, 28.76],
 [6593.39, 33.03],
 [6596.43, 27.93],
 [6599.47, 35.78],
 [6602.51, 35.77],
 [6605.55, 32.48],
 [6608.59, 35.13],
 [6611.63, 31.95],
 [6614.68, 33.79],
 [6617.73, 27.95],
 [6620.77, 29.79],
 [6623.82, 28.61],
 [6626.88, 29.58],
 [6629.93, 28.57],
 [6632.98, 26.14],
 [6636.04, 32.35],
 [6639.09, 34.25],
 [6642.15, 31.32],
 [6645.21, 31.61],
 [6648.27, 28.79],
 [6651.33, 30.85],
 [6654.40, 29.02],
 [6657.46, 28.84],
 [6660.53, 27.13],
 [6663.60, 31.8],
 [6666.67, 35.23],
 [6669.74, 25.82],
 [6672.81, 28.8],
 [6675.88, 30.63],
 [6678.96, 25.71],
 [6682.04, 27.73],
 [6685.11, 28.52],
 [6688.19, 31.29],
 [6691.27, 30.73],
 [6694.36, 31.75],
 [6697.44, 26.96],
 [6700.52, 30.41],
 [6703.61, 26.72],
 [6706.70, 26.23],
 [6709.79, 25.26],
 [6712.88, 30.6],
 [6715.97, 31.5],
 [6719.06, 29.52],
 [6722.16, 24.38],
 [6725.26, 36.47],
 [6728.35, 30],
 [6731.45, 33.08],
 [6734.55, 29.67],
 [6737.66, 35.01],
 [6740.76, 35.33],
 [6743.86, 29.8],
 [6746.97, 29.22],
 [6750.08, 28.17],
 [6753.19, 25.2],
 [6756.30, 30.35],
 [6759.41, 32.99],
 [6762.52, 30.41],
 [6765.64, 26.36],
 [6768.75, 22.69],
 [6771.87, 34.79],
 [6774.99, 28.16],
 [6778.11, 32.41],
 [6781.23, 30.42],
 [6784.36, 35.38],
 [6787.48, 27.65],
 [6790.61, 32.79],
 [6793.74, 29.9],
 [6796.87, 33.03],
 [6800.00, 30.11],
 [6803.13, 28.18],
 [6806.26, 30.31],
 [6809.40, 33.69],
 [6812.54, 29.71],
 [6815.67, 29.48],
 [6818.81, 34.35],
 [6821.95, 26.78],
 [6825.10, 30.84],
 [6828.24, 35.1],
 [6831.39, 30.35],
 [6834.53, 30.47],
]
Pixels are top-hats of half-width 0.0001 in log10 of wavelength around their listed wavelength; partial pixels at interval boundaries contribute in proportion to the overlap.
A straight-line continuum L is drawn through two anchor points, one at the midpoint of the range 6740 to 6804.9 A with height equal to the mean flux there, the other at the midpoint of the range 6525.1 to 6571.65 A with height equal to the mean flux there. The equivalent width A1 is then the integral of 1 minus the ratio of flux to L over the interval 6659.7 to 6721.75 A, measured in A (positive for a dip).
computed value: 3.41 A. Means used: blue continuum 31.9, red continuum 30.1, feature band 29.1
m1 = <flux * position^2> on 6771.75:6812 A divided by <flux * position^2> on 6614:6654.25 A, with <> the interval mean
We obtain 1.08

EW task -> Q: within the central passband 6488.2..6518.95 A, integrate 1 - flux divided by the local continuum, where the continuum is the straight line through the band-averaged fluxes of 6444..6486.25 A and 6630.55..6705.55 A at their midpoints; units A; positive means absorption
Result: 2.5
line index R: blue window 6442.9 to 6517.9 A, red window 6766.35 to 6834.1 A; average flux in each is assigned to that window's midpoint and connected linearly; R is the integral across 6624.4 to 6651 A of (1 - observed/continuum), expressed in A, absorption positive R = 1.2 A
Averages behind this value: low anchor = 32.7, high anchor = 30.7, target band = 30.3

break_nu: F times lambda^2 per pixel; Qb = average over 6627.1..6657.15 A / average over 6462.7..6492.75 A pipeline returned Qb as 0.93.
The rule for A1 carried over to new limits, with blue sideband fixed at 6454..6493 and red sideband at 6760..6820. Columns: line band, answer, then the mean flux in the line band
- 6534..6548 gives 1.8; 29.1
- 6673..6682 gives 1.0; 28.2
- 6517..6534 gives 0.7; 32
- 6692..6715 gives 2.2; 28.4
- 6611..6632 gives 1.6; 29.8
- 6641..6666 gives 1.5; 30.1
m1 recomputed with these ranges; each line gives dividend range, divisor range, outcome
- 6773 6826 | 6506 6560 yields 1.07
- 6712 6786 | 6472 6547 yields 1.05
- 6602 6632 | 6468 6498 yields 0.99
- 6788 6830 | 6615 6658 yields 1.09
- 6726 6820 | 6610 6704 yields 1.06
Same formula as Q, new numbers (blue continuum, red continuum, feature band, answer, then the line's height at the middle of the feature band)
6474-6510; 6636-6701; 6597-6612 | -1.8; 30.3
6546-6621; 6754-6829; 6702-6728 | 2.1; 31.4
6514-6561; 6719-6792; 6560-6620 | -3.1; 31.3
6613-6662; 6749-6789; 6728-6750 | -1.4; 29.7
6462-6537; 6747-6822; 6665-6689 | 1.4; 30.9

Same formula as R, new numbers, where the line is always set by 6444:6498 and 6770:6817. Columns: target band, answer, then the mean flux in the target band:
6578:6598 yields 0.8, 31.4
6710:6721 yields 0.7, 29.7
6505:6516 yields 1.0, 30.3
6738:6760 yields 0.8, 30.3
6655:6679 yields 1.9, 29.5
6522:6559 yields 2.5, 30.9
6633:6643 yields 0.2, 31.8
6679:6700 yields 1.7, 29.3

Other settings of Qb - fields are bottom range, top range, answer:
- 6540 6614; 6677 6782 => 0.95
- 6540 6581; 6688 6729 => 0.95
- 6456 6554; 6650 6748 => 1.00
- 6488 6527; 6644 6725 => 0.99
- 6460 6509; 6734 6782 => 1.01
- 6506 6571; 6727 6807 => 1.02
